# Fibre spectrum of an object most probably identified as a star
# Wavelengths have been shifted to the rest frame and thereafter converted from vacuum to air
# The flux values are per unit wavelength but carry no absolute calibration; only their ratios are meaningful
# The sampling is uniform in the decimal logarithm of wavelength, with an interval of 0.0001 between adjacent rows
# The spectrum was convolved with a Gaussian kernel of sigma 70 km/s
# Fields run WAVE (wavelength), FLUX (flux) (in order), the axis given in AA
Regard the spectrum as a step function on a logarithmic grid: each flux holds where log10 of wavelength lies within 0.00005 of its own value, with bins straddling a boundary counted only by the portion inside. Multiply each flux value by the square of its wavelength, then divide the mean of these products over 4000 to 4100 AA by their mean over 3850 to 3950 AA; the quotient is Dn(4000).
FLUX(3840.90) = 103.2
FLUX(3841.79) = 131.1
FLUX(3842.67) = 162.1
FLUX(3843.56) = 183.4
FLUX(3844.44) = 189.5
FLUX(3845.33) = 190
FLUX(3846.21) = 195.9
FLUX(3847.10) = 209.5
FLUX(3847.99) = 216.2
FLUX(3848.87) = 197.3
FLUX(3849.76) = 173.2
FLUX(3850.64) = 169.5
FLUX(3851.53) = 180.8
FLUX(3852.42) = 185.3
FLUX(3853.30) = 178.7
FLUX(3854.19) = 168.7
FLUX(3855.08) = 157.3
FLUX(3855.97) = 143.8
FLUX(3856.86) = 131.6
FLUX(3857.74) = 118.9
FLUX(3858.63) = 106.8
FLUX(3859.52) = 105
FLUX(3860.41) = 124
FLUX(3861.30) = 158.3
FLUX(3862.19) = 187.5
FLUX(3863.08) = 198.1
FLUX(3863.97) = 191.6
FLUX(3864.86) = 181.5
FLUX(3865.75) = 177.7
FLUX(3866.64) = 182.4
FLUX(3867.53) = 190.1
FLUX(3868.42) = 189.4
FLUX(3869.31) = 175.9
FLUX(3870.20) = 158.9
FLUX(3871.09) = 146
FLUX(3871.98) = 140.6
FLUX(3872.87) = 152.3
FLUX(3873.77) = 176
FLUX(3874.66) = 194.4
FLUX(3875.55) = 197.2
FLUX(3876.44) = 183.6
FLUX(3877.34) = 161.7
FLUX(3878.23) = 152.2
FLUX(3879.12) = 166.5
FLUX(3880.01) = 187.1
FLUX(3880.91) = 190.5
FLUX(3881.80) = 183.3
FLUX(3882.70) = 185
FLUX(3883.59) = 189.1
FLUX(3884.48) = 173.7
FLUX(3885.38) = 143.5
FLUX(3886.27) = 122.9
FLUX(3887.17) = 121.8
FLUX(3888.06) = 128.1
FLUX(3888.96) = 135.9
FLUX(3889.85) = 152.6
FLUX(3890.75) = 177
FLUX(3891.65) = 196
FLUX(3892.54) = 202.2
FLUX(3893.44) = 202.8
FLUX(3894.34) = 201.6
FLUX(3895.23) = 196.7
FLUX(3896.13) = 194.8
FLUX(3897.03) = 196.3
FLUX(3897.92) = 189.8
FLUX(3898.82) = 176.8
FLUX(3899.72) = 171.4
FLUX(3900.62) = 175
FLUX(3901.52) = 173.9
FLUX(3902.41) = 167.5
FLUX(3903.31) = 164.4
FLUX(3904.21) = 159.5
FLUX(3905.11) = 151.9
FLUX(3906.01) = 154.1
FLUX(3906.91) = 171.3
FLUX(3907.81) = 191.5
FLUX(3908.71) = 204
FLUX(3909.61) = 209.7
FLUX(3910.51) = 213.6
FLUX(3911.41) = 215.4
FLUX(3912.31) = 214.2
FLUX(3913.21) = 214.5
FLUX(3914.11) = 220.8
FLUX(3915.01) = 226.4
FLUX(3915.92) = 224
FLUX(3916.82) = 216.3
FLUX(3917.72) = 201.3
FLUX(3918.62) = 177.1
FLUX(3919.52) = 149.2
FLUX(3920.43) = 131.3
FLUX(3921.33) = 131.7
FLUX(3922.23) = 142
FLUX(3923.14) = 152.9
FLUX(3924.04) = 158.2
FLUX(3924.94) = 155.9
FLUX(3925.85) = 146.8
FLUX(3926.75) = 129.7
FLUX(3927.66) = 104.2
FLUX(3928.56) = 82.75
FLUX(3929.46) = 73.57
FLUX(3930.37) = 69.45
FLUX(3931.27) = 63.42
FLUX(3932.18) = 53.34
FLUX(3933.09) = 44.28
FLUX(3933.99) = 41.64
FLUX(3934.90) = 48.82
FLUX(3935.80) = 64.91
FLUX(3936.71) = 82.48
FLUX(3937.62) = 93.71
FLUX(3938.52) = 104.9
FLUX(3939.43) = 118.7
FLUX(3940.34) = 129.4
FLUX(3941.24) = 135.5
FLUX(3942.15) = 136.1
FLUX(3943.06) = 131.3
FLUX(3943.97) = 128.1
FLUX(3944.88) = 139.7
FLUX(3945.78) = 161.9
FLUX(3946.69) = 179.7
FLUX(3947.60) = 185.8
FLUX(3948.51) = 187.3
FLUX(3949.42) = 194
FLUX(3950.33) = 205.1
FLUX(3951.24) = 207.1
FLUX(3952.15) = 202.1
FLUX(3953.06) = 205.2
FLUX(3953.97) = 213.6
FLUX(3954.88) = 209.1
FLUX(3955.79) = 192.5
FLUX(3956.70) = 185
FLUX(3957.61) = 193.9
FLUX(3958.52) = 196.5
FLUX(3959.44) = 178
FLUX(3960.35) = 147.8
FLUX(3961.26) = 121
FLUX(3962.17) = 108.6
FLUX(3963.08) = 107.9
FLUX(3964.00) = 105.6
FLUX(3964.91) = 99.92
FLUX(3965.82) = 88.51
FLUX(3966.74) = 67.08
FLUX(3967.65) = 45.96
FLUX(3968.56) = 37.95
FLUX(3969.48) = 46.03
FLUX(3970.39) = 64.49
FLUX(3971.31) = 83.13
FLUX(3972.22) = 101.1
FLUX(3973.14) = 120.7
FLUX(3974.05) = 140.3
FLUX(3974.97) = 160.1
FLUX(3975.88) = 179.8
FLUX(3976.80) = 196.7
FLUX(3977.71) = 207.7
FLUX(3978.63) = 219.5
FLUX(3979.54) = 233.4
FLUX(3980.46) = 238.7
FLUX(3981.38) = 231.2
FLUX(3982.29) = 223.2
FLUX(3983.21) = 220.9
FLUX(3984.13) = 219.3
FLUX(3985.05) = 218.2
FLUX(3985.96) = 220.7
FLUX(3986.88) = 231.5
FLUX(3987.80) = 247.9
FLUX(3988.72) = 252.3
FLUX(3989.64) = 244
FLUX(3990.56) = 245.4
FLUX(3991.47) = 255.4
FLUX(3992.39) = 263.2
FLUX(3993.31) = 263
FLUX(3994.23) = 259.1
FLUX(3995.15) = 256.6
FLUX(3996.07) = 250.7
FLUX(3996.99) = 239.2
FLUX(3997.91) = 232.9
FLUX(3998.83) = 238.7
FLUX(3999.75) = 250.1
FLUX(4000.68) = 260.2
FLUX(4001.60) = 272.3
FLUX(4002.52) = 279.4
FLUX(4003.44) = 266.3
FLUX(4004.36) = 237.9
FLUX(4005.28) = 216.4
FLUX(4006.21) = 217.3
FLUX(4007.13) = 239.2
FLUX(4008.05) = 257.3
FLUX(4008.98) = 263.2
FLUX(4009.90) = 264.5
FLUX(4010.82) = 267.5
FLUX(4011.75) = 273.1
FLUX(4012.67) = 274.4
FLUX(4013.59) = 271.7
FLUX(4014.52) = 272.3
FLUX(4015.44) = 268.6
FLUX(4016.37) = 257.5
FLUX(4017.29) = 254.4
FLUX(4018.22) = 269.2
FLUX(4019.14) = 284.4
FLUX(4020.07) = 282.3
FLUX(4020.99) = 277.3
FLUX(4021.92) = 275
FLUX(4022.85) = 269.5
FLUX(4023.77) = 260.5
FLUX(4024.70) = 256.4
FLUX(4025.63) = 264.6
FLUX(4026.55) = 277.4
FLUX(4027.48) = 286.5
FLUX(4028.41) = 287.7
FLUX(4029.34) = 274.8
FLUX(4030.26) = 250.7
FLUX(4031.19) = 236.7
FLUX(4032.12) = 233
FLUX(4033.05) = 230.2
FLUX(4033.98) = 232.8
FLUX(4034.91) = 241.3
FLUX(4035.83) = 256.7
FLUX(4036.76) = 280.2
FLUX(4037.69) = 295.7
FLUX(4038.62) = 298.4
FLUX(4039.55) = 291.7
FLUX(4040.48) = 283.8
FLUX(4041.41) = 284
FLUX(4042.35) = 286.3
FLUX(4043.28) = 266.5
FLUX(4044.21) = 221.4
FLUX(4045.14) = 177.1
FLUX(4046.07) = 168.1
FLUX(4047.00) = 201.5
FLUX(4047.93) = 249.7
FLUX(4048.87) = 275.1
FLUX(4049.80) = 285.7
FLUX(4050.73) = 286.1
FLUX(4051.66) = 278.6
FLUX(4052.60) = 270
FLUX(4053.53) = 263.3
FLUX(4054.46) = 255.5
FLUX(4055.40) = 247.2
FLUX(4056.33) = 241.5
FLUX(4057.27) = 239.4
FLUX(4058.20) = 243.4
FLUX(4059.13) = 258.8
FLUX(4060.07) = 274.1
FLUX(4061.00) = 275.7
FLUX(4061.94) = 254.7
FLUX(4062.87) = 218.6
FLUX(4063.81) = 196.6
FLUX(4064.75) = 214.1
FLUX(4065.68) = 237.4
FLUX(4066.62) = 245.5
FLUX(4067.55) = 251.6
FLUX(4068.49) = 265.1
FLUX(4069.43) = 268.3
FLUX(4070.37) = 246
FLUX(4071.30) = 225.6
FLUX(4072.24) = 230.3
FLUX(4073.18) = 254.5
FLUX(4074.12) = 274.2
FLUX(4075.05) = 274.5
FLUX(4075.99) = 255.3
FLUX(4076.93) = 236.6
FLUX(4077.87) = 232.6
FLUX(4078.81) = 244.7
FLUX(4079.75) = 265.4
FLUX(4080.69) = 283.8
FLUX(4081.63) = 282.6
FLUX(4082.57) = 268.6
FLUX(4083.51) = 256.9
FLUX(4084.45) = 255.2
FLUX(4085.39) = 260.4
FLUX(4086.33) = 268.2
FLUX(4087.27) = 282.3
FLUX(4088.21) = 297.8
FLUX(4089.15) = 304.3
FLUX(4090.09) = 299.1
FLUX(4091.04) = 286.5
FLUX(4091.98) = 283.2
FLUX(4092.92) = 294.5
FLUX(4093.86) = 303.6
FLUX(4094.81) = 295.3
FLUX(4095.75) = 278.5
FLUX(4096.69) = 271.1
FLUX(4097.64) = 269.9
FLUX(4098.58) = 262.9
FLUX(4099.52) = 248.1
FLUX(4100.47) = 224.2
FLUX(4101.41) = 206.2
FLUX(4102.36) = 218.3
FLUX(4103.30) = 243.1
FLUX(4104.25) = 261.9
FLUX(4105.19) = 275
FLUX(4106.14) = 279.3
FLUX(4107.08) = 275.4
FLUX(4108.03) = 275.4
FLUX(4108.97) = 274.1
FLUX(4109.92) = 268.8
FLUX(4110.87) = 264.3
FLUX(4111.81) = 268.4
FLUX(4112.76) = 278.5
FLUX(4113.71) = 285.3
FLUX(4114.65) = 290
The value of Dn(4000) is 1.78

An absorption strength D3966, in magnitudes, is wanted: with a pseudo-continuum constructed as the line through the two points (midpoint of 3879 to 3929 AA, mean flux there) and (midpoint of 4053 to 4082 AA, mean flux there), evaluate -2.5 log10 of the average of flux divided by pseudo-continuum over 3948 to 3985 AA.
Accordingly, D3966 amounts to 0.26 mag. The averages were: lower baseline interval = 174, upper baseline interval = 250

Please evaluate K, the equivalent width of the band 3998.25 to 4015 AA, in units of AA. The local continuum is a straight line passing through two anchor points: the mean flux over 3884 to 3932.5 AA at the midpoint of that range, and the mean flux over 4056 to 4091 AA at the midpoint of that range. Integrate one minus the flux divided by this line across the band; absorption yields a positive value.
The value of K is -2.8 AA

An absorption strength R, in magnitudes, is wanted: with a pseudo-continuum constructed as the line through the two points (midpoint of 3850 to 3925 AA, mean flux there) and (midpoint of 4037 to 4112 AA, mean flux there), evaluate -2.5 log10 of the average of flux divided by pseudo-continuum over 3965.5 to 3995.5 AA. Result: 0.18 mag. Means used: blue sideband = 173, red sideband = 260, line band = 185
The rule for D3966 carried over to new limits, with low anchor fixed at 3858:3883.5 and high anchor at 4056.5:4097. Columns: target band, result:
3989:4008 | -0.11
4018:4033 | -0.12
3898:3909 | 0.07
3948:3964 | 0.17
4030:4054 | -0.04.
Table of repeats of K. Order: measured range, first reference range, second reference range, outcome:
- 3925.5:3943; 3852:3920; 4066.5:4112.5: 9.37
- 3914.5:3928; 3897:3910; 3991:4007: 1.83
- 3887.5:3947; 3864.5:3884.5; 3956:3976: -1.02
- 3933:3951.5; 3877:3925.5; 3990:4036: 6.92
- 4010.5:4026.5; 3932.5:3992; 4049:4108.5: -4.81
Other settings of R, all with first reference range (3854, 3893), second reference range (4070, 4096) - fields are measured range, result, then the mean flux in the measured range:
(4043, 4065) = 0.05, 244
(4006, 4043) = -0.11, 267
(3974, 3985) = 0.04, 209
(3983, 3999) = -0.09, 243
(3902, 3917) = -0.07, 195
